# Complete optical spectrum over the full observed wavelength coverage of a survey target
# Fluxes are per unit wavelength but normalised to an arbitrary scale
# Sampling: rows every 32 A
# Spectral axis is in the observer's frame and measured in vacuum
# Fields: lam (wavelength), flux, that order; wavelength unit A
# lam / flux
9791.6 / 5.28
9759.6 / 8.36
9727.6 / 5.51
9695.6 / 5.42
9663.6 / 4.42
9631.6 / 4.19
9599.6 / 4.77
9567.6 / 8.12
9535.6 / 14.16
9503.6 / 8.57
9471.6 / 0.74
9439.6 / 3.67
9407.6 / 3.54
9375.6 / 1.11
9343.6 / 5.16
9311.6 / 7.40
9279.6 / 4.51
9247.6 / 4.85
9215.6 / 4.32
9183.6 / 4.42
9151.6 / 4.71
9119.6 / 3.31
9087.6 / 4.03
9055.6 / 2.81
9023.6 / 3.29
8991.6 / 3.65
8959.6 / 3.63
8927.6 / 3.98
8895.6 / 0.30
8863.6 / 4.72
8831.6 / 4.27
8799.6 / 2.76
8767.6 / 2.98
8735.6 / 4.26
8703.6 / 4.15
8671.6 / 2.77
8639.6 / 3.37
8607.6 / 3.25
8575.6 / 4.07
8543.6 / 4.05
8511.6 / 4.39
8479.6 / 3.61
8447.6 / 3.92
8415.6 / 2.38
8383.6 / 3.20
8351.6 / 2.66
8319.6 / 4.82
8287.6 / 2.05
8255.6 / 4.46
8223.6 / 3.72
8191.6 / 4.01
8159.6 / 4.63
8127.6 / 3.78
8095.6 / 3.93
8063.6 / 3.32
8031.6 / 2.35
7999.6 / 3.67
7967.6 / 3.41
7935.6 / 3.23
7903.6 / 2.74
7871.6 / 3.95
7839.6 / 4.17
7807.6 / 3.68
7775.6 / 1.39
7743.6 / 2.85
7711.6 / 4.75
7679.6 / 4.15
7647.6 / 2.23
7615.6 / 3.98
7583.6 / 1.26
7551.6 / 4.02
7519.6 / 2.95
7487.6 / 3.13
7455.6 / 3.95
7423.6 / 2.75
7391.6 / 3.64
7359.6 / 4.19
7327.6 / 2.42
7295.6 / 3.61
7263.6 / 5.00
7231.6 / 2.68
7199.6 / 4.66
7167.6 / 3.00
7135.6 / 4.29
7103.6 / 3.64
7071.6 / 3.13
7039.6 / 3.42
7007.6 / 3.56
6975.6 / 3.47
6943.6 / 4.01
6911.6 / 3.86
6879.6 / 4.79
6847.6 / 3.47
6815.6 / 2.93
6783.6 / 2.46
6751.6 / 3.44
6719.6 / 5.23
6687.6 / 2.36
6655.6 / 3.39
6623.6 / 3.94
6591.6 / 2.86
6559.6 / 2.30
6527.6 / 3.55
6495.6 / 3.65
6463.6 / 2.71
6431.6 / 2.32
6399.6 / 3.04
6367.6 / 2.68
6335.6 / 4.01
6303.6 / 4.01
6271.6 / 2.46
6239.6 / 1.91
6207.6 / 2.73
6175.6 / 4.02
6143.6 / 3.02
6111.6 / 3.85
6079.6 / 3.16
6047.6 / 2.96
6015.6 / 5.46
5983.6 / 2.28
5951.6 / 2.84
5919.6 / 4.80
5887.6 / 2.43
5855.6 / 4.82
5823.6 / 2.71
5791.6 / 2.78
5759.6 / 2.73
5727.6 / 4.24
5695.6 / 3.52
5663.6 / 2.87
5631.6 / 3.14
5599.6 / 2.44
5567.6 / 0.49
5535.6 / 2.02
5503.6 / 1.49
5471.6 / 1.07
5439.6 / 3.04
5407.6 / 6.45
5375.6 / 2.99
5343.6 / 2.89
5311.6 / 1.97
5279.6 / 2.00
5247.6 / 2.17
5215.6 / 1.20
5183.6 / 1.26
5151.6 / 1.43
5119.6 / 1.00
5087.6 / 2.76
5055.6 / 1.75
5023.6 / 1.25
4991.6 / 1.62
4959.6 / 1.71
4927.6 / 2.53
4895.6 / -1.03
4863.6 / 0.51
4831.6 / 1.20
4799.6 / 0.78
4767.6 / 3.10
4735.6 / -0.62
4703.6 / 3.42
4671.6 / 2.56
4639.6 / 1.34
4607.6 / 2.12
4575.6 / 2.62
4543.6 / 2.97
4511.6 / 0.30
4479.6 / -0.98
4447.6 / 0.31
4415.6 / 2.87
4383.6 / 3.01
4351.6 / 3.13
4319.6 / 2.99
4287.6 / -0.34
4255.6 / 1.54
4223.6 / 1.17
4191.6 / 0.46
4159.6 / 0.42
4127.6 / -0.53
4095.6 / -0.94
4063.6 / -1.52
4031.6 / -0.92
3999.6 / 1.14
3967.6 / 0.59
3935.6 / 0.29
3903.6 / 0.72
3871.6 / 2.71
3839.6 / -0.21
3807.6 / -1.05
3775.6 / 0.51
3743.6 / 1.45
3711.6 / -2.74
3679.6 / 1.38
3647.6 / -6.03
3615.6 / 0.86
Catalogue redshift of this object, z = 0.45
